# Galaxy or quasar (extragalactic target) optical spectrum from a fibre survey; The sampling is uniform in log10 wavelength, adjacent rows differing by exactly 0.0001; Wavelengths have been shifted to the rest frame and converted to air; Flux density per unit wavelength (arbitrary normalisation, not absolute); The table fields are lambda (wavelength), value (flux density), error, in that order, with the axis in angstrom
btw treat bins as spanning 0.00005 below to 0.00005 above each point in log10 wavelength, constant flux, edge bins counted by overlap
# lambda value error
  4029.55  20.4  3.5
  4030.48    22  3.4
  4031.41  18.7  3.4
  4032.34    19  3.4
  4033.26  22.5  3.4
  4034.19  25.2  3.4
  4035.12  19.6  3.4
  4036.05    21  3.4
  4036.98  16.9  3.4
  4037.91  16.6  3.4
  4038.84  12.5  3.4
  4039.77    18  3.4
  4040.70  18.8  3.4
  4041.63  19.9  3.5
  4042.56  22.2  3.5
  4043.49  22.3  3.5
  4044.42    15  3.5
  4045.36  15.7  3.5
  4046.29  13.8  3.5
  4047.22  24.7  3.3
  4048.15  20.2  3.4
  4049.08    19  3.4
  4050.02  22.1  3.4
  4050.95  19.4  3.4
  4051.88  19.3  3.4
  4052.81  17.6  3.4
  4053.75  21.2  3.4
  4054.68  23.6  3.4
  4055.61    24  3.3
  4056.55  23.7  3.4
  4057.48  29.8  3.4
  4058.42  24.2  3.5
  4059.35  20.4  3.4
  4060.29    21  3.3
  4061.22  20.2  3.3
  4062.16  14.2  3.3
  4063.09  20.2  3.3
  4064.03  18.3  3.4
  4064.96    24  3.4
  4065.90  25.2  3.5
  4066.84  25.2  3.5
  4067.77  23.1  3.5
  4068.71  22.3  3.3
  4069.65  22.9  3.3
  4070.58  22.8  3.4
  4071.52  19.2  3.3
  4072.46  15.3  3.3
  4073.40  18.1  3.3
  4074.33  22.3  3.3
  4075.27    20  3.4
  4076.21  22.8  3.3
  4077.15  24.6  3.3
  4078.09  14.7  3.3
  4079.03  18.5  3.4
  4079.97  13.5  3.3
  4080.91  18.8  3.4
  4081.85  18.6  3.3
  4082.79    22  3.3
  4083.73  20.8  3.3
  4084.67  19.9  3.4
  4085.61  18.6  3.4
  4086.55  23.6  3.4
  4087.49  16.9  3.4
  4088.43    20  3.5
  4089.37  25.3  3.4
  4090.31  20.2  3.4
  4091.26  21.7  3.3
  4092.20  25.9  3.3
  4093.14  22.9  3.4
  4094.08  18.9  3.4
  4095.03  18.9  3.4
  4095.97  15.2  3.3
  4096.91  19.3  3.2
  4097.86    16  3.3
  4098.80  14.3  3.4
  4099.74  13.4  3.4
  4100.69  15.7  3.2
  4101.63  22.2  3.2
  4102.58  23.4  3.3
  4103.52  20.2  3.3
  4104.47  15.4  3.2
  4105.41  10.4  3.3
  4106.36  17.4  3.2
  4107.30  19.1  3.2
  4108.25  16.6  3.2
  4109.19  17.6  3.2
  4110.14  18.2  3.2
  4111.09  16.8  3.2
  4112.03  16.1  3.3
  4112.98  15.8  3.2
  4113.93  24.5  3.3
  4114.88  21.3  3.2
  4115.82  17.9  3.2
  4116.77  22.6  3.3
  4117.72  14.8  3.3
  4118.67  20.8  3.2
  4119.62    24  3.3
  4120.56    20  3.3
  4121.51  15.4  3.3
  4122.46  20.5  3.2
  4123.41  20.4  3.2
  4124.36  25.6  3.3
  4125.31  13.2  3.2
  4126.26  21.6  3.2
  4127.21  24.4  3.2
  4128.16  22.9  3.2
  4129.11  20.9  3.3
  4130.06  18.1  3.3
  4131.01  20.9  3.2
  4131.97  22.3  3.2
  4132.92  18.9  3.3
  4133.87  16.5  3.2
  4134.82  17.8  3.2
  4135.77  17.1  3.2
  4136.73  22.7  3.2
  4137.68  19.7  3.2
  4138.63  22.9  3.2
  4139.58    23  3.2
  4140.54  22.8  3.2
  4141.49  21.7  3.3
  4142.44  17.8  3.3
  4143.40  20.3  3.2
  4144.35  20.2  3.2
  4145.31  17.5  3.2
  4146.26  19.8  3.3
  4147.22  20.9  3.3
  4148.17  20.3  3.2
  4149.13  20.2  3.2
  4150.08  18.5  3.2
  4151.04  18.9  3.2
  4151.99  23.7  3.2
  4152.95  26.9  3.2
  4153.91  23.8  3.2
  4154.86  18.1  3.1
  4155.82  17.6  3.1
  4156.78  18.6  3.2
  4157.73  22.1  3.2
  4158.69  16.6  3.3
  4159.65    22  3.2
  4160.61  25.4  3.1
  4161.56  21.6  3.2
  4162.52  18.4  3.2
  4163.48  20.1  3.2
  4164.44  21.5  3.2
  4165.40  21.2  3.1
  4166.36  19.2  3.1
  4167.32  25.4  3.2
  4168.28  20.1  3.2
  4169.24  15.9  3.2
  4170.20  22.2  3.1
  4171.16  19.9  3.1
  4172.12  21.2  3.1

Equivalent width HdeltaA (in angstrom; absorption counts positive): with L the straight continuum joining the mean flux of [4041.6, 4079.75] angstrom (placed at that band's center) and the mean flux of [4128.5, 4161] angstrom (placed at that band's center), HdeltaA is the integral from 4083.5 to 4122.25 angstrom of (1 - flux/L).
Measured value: 3.1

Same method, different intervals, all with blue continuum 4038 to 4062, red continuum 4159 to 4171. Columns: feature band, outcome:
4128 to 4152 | 0.78 angstrom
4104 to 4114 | 1.86 angstrom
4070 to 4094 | 0.18 angstrom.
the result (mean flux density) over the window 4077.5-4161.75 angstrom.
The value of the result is 19.7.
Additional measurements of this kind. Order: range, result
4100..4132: 19.2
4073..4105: 19.5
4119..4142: 20.6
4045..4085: 20.6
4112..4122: 19.5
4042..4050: 19.3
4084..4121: 19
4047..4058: 22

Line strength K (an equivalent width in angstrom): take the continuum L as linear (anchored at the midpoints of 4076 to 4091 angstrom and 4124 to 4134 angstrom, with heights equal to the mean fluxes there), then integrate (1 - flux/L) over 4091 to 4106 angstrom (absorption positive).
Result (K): 1.3 angstrom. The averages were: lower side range 19.9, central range 18.3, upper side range 20.6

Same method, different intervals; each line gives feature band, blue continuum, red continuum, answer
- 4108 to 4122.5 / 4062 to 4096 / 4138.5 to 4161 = 1.2 angstrom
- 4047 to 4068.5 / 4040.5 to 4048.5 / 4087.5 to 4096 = -2.2 angstrom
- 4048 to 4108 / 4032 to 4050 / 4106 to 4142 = -2.0 angstrom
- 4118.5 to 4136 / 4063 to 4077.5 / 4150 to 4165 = 0.9 angstrom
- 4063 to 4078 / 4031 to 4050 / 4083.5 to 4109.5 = -2.0 angstrom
